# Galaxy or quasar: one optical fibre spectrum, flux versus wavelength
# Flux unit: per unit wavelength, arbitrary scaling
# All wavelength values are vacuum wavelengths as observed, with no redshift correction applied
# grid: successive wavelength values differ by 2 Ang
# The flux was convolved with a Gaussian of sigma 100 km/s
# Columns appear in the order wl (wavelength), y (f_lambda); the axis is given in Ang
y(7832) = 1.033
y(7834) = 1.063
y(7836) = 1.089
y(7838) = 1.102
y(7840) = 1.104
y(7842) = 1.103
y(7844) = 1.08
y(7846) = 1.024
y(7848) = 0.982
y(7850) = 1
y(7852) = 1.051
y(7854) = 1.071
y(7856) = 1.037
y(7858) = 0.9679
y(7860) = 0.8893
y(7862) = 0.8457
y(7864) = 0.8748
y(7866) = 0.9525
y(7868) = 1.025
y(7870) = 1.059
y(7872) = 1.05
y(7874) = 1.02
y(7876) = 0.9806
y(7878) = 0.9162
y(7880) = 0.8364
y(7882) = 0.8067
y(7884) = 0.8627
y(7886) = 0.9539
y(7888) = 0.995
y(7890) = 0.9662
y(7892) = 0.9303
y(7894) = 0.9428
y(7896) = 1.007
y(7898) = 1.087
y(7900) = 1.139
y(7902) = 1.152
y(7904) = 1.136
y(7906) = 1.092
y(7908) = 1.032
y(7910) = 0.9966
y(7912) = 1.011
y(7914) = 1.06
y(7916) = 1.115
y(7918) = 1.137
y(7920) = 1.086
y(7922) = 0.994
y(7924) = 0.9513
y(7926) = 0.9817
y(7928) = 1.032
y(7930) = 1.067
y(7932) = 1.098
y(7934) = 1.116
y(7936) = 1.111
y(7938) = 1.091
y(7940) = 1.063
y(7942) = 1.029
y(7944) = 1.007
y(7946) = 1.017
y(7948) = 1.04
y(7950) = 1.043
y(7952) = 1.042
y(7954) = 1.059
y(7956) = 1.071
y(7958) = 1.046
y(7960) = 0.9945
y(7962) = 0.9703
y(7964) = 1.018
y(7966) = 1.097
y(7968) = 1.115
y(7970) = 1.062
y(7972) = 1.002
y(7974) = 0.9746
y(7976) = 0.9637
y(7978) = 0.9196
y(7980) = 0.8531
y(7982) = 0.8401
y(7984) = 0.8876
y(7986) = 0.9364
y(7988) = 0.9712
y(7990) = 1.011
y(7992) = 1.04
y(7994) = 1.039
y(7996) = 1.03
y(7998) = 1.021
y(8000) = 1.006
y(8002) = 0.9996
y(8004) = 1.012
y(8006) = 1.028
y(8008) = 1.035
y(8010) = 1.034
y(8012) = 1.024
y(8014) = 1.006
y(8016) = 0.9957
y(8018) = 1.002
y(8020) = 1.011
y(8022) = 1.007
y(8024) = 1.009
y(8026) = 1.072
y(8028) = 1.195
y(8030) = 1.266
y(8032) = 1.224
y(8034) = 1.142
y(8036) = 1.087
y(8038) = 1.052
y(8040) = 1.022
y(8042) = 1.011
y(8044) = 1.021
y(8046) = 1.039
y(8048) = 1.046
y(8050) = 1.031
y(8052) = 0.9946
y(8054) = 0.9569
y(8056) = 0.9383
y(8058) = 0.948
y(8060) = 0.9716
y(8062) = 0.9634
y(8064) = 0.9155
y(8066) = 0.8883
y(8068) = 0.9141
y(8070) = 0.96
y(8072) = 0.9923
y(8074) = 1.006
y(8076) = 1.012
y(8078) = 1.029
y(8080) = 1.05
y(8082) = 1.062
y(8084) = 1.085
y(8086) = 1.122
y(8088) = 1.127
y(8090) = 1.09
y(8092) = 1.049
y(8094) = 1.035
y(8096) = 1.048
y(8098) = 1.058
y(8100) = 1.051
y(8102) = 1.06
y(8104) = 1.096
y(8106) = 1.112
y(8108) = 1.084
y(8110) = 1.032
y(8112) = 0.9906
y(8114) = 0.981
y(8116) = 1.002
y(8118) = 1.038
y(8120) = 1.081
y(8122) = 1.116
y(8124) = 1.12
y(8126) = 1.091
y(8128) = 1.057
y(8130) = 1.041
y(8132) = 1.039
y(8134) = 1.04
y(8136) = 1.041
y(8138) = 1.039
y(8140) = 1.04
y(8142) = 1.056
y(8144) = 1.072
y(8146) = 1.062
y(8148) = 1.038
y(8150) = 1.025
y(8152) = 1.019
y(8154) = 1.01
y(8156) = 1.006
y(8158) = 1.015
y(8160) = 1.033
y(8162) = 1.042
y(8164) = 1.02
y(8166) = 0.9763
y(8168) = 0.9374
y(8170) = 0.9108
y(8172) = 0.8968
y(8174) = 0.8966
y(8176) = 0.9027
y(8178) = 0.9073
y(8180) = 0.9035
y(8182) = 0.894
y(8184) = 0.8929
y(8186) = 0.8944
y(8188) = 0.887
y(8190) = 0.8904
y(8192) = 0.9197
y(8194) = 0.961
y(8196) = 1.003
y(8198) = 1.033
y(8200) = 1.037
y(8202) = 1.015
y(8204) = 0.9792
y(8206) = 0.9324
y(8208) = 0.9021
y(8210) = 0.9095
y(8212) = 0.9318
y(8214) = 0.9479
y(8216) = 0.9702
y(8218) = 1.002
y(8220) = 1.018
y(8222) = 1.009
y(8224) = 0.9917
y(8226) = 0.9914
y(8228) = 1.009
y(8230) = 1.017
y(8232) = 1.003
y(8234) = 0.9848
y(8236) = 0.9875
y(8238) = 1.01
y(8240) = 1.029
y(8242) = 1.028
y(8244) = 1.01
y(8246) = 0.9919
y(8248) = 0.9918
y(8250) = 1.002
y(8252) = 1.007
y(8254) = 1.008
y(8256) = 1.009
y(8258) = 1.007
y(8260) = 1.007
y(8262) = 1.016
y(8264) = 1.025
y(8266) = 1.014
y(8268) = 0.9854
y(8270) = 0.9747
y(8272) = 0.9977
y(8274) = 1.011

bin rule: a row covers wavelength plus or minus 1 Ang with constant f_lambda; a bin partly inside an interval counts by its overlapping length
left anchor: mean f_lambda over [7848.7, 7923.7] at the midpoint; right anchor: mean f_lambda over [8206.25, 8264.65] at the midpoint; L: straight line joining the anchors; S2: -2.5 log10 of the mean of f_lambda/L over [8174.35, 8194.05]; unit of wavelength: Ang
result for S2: 0.105 mag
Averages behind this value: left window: 1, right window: 0.993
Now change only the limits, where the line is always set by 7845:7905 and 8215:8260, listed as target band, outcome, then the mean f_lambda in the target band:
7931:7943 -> -0.101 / 1.08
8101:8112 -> -0.076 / 1.07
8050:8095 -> -0.011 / 1.01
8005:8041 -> -0.079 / 1.07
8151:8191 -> 0.060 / 0.947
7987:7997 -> -0.029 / 1.02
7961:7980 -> -0.016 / 1.01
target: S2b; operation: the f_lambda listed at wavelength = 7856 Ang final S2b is 1.037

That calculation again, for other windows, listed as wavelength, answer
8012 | 1.024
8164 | 1.02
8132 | 1.039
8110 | 1.032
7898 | 1.087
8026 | 1.072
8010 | 1.034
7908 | 1.032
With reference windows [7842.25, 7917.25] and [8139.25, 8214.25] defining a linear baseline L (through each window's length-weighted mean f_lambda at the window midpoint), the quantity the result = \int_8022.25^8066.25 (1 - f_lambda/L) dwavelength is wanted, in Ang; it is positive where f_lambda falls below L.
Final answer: -2.5 Ang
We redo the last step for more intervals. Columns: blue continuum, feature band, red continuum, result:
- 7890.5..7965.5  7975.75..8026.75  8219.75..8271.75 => 2.3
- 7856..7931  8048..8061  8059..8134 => 0.6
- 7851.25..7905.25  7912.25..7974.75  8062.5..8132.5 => -3.0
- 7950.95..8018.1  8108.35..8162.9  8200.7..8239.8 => -2.9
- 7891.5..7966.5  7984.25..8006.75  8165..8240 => 0.5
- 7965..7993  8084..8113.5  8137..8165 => -1.5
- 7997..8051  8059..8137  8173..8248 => -1.6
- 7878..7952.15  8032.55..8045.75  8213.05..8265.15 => -0.6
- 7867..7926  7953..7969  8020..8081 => -0.5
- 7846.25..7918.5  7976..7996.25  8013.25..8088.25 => 1.3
